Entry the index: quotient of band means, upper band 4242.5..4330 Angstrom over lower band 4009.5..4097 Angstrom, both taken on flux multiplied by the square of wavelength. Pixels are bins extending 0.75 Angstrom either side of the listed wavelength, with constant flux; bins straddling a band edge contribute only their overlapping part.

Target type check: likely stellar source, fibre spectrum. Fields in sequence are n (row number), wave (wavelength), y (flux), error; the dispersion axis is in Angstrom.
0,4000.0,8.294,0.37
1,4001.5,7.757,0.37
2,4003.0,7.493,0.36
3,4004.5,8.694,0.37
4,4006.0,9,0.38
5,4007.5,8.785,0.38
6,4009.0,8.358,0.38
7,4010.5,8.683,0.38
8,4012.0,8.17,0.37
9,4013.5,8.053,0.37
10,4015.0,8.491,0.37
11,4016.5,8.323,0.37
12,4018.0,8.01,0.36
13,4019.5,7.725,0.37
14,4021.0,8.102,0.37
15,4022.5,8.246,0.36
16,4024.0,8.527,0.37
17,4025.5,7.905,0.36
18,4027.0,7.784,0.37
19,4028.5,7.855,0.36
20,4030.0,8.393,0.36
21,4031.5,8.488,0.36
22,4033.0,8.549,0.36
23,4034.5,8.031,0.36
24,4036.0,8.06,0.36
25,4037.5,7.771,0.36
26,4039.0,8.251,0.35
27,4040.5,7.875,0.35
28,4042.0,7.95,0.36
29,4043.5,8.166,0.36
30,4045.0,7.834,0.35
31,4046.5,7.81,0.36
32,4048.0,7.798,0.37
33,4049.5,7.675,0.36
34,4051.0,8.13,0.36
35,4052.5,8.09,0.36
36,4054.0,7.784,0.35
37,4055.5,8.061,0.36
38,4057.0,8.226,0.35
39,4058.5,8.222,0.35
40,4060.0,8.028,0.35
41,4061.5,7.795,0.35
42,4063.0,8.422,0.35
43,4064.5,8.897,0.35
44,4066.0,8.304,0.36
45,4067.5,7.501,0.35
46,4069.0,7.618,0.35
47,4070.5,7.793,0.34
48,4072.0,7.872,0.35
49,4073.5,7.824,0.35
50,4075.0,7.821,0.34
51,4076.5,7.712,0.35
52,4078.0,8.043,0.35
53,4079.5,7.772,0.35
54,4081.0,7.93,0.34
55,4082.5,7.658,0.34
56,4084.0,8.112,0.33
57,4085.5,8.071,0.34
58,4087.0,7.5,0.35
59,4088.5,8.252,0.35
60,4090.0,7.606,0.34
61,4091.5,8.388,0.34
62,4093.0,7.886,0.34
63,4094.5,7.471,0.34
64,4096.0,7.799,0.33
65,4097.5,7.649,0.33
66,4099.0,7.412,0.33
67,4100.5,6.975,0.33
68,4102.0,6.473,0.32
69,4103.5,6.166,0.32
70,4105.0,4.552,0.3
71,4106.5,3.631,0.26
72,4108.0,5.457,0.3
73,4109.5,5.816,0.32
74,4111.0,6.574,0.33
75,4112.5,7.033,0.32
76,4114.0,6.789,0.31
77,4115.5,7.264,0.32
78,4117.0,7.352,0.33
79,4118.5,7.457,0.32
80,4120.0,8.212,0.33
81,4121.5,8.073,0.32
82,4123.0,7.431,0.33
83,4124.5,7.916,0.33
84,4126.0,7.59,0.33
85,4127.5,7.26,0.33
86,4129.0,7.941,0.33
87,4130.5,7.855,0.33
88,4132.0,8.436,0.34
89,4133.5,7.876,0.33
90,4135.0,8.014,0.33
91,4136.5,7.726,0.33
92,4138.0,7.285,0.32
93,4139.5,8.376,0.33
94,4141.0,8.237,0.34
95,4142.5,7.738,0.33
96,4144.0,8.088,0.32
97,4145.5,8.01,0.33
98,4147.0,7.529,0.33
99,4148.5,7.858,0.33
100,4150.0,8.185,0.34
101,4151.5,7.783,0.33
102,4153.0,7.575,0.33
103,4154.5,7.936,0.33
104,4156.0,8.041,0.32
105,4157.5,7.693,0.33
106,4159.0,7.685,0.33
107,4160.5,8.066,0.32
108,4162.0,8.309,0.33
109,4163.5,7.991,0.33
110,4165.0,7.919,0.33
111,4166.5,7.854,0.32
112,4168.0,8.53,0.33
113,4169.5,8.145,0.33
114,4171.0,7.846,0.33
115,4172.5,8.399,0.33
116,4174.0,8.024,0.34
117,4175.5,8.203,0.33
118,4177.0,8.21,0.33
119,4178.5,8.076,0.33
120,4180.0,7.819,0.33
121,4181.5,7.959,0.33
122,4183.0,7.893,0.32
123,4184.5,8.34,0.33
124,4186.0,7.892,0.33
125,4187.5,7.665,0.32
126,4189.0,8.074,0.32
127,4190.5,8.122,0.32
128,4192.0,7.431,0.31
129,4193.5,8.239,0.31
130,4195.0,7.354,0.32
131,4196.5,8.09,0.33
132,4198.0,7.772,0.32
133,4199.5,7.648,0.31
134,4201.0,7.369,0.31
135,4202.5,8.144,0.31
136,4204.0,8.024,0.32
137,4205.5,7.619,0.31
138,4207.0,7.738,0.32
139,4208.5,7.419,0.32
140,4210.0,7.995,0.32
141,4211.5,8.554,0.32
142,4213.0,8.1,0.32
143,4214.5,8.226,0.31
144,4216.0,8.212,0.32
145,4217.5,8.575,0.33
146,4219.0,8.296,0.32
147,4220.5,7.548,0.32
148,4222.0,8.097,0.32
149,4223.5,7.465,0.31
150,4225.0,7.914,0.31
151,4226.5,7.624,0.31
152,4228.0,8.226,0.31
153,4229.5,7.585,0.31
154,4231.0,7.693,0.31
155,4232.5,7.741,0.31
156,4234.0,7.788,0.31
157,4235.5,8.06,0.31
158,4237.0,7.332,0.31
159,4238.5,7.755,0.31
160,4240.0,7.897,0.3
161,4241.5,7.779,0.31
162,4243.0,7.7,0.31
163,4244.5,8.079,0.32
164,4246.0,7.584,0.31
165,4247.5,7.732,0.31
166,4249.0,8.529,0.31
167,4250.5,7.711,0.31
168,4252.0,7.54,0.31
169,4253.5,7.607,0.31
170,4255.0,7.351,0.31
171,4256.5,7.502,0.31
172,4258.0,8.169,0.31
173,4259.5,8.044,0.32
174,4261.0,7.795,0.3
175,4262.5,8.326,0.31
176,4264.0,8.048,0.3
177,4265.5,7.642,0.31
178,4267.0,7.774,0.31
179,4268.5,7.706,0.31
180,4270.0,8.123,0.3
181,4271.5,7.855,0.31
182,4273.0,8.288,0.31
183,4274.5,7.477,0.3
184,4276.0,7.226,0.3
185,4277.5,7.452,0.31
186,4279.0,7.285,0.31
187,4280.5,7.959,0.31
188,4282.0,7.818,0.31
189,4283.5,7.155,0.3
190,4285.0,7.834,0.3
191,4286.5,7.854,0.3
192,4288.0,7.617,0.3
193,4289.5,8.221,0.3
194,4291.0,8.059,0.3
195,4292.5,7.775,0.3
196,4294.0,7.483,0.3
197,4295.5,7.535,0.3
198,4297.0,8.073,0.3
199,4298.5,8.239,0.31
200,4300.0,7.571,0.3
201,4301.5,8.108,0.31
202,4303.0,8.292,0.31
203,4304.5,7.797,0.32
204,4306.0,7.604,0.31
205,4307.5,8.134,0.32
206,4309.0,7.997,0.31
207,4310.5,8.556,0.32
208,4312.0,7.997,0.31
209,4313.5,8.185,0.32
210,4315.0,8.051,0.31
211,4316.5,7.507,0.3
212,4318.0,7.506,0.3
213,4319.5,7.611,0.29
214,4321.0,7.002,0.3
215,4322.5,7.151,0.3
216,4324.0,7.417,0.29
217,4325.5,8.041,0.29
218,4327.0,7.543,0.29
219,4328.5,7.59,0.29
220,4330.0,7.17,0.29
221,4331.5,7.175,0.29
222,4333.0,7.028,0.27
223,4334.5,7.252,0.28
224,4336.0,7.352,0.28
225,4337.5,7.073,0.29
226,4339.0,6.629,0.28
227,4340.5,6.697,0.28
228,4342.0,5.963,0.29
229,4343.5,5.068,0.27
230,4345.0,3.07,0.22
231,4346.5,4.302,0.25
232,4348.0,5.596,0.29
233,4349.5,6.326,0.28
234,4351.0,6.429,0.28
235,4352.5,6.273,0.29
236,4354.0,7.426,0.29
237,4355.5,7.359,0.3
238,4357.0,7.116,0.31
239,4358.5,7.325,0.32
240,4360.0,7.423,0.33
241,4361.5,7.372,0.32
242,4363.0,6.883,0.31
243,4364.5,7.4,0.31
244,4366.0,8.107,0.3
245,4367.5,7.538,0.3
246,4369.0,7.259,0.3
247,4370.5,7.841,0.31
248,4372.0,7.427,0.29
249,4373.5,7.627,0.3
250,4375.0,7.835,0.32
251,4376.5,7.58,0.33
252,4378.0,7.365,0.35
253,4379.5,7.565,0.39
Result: 1.09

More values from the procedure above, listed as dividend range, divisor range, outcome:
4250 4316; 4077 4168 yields 1.12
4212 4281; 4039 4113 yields 1.13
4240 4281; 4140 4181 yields 1.02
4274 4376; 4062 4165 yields 1.07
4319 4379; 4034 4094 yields 1.00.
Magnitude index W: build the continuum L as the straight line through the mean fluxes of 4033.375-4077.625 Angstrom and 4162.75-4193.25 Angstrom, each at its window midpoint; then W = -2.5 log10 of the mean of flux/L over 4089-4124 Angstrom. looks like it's 0.15 mag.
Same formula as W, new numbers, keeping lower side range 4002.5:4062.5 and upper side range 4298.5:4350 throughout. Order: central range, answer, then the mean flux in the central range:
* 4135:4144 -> -0.02 mag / 7.9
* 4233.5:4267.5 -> -0.06 mag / 7.82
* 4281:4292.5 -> -0.08 mag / 7.8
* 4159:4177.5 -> -0.06 mag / 8.11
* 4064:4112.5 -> 0.09 mag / 7.32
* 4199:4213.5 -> -0.04 mag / 7.86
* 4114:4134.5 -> 0.02 mag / 7.71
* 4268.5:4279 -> -0.06 mag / 7.7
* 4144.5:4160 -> -0.02 mag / 7.84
